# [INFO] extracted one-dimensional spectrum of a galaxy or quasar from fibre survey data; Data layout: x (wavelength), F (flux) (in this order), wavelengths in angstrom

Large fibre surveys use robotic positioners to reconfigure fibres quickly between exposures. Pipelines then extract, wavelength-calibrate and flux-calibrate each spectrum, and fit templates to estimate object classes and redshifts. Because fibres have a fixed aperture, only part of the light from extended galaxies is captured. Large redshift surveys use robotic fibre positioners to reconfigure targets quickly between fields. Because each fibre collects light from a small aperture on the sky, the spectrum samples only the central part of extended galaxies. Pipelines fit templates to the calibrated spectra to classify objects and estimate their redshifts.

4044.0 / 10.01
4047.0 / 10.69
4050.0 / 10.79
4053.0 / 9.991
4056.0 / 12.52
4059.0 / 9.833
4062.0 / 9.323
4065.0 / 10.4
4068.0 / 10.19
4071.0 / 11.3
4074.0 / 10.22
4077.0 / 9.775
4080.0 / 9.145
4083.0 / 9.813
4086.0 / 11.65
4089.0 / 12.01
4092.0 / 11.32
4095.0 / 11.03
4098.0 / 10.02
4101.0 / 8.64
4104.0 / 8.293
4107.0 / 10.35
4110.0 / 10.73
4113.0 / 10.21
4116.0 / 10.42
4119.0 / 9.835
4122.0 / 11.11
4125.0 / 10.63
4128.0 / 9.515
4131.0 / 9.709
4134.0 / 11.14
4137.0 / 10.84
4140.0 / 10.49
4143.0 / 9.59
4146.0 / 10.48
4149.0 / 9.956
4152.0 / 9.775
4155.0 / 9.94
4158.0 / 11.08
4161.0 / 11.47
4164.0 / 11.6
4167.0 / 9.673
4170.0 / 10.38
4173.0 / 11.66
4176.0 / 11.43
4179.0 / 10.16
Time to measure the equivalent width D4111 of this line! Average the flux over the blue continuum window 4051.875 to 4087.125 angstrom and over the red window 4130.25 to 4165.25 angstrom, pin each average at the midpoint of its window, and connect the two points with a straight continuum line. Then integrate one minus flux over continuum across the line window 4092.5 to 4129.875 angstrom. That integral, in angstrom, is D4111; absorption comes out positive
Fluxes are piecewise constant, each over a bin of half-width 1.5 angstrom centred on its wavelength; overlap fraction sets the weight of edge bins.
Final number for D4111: 1.2 angstrom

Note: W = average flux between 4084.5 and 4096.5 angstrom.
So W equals 11.5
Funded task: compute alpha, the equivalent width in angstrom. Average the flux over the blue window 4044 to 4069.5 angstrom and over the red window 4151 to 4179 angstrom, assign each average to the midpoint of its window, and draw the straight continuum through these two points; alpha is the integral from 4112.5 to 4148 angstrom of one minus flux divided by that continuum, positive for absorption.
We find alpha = 1.10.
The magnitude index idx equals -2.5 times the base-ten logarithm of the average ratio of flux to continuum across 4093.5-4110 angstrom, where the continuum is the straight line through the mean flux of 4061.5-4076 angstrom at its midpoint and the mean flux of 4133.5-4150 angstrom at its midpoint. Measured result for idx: 0.06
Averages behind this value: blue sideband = 10.3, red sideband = 10.4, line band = 9.76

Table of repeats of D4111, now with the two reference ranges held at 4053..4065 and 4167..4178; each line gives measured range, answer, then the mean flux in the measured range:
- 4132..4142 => 0.1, 10.7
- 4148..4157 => 0.7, 9.95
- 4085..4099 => -0.8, 11.2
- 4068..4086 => 0.6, 10.2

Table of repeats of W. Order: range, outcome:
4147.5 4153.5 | 9.87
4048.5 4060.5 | 10.8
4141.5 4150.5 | 10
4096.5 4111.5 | 9.61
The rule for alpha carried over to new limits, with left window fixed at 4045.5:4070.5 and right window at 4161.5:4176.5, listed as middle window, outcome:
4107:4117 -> 0.3 angstrom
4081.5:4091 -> -0.5 angstrom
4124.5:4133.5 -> 0.7 angstrom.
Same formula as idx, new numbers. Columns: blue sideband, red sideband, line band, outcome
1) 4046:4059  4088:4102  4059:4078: 0.06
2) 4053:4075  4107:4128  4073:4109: 0.03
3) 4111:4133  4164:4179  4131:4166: 0.00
